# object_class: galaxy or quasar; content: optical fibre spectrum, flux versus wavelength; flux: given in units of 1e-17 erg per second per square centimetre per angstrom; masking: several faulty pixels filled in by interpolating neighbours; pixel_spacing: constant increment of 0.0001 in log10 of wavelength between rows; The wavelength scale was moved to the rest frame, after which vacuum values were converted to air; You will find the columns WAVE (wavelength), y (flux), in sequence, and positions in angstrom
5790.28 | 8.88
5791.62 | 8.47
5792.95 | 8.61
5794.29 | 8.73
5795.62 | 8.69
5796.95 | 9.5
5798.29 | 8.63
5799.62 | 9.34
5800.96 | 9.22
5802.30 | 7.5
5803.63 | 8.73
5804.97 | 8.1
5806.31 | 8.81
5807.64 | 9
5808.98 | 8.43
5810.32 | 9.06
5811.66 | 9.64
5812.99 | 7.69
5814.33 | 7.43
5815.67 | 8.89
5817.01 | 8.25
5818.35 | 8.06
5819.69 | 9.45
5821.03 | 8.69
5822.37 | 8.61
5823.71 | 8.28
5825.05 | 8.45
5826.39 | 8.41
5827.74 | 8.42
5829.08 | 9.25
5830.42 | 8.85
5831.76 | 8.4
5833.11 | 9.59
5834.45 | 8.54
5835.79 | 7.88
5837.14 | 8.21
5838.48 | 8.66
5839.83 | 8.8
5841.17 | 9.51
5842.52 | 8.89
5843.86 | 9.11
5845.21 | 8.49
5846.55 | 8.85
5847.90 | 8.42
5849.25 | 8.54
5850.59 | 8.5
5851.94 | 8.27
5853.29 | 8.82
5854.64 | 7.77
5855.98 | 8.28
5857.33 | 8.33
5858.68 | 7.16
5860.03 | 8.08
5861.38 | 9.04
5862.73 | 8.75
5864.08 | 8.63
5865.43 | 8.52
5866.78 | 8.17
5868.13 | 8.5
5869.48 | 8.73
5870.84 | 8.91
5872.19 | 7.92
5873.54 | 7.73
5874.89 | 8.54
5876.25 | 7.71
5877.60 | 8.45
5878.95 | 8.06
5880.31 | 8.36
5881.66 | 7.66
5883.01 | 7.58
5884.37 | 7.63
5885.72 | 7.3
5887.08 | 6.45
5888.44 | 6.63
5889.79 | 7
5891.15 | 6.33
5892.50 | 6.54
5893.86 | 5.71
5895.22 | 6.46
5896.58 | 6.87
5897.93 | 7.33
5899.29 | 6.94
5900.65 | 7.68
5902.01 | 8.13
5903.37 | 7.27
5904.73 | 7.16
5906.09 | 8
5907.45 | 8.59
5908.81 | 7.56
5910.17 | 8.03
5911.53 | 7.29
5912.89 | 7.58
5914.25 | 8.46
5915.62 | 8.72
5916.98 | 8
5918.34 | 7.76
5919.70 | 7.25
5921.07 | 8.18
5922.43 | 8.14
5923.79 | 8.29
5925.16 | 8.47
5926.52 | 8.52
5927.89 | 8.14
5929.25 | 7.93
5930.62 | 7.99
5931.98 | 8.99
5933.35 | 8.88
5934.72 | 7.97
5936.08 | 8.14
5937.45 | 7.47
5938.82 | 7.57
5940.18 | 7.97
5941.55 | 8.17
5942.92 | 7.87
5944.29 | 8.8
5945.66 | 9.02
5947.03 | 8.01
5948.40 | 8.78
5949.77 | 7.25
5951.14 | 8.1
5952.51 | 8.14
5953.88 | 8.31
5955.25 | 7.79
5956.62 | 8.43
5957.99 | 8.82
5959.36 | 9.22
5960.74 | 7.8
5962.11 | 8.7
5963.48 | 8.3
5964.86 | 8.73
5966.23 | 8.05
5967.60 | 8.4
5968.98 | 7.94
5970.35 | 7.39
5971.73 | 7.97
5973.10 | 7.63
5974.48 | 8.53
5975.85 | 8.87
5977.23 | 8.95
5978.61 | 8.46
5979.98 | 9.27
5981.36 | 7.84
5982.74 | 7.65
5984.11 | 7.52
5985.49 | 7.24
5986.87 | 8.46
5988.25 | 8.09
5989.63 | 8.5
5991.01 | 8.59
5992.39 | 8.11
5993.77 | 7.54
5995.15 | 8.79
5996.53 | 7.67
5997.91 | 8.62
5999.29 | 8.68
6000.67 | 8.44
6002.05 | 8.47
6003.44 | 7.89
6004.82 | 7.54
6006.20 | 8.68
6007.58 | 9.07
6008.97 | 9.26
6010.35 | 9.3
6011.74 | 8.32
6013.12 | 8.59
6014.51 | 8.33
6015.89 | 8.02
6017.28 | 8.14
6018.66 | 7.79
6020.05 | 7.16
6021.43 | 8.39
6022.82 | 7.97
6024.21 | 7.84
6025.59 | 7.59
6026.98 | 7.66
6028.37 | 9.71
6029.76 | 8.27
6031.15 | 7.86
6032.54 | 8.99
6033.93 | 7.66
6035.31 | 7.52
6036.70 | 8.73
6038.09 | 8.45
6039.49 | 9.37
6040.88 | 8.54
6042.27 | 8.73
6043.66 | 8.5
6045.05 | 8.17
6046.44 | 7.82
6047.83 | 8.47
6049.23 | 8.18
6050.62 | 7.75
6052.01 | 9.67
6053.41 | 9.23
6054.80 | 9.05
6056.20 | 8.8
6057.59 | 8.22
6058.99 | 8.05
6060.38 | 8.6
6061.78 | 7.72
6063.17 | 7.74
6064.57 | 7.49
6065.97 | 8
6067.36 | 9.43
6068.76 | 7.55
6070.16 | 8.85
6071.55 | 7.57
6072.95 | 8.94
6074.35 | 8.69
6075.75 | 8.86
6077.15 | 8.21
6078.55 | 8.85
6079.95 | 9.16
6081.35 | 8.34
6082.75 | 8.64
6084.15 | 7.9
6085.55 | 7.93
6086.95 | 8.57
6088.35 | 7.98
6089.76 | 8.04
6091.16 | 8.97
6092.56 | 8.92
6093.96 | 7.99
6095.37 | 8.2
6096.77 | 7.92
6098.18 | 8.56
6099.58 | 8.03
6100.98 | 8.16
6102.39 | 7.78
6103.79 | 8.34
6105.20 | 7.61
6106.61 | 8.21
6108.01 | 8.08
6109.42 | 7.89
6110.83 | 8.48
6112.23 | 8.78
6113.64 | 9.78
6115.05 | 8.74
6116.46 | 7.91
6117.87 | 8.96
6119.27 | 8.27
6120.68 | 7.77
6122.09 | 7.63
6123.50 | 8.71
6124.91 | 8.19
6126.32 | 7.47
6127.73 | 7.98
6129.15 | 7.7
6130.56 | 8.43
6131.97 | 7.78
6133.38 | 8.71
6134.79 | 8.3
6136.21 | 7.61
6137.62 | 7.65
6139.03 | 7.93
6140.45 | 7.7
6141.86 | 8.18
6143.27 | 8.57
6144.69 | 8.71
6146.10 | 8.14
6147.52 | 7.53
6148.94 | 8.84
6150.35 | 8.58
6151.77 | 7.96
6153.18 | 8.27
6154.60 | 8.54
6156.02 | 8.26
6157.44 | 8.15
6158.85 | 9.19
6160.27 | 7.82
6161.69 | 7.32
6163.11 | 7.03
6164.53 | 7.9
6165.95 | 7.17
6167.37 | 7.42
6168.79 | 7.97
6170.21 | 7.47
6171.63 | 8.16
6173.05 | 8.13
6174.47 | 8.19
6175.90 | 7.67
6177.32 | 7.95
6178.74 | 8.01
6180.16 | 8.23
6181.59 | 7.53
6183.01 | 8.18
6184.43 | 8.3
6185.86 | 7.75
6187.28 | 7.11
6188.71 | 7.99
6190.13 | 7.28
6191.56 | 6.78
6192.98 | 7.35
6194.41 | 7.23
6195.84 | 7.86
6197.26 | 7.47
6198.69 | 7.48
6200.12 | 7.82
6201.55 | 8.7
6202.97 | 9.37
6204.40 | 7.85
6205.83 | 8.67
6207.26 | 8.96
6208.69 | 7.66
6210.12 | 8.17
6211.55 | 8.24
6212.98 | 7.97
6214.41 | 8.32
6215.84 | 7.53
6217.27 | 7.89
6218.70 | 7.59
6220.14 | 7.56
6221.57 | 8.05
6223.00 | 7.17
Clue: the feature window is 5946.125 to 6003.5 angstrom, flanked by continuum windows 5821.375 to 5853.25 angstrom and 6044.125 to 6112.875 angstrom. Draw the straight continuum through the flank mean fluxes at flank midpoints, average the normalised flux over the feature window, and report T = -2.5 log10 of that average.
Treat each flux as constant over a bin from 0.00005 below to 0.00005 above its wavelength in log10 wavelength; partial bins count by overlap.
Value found 0.03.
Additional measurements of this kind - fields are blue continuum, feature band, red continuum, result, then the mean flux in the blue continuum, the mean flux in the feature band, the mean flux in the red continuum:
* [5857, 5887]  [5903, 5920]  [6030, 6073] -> 0.05 mag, 8.13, 7.85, 8.37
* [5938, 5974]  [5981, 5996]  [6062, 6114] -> 0.03 mag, 8.2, 8.03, 8.32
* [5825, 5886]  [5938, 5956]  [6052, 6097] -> 0.04 mag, 8.41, 8.13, 8.41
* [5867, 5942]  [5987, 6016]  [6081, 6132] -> -0.05 mag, 7.78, 8.41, 8.24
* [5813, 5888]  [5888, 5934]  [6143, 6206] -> 0.08 mag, 8.36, 7.68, 7.94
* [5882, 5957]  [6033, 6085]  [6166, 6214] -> -0.08 mag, 7.77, 8.42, 7.9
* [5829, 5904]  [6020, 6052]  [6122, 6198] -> -0.04 mag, 8.04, 8.29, 7.93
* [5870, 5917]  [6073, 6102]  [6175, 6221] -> -0.08 mag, 7.56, 8.4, 7.89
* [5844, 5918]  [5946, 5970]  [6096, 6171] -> -0.05 mag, 7.87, 8.28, 8.11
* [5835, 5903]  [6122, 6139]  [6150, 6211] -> -0.01 mag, 7.97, 8.02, 7.92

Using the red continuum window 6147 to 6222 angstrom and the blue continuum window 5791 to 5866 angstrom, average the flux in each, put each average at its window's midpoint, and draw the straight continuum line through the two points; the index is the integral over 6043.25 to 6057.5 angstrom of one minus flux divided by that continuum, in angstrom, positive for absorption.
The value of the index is -0.64 angstrom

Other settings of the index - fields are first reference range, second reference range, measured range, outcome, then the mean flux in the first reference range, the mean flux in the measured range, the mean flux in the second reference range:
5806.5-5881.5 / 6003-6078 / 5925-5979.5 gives 1.0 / 8.5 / 8.26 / 8.35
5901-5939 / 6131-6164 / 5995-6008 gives -0.5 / 8.02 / 8.36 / 8.12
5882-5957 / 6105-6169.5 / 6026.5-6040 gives -0.8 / 7.77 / 8.42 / 8.13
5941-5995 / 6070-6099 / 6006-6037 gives 0.1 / 8.24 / 8.29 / 8.42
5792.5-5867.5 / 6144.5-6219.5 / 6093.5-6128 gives -0.6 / 8.59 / 8.22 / 7.95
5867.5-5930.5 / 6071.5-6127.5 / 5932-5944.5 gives -0.5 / 7.71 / 8.11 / 8.33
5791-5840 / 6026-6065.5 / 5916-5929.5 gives 0.7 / 8.63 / 8.09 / 8.38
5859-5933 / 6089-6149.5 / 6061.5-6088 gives -0.7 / 7.83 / 8.35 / 8.21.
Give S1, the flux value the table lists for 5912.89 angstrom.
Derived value 7.58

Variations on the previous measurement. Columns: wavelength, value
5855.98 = 8.28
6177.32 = 7.95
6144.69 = 8.71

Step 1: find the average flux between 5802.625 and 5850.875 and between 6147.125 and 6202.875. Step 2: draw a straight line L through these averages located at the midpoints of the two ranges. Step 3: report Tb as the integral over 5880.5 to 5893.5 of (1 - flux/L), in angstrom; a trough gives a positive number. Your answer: 2.2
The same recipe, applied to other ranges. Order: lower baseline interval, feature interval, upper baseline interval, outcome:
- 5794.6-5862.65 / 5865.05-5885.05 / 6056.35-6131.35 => 0.9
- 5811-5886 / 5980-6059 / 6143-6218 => -1.2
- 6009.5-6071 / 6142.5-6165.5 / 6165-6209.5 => -0.6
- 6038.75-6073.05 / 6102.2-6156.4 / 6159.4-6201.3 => -1.5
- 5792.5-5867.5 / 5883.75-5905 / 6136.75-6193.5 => 3.8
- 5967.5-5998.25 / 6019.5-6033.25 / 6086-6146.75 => 0.0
